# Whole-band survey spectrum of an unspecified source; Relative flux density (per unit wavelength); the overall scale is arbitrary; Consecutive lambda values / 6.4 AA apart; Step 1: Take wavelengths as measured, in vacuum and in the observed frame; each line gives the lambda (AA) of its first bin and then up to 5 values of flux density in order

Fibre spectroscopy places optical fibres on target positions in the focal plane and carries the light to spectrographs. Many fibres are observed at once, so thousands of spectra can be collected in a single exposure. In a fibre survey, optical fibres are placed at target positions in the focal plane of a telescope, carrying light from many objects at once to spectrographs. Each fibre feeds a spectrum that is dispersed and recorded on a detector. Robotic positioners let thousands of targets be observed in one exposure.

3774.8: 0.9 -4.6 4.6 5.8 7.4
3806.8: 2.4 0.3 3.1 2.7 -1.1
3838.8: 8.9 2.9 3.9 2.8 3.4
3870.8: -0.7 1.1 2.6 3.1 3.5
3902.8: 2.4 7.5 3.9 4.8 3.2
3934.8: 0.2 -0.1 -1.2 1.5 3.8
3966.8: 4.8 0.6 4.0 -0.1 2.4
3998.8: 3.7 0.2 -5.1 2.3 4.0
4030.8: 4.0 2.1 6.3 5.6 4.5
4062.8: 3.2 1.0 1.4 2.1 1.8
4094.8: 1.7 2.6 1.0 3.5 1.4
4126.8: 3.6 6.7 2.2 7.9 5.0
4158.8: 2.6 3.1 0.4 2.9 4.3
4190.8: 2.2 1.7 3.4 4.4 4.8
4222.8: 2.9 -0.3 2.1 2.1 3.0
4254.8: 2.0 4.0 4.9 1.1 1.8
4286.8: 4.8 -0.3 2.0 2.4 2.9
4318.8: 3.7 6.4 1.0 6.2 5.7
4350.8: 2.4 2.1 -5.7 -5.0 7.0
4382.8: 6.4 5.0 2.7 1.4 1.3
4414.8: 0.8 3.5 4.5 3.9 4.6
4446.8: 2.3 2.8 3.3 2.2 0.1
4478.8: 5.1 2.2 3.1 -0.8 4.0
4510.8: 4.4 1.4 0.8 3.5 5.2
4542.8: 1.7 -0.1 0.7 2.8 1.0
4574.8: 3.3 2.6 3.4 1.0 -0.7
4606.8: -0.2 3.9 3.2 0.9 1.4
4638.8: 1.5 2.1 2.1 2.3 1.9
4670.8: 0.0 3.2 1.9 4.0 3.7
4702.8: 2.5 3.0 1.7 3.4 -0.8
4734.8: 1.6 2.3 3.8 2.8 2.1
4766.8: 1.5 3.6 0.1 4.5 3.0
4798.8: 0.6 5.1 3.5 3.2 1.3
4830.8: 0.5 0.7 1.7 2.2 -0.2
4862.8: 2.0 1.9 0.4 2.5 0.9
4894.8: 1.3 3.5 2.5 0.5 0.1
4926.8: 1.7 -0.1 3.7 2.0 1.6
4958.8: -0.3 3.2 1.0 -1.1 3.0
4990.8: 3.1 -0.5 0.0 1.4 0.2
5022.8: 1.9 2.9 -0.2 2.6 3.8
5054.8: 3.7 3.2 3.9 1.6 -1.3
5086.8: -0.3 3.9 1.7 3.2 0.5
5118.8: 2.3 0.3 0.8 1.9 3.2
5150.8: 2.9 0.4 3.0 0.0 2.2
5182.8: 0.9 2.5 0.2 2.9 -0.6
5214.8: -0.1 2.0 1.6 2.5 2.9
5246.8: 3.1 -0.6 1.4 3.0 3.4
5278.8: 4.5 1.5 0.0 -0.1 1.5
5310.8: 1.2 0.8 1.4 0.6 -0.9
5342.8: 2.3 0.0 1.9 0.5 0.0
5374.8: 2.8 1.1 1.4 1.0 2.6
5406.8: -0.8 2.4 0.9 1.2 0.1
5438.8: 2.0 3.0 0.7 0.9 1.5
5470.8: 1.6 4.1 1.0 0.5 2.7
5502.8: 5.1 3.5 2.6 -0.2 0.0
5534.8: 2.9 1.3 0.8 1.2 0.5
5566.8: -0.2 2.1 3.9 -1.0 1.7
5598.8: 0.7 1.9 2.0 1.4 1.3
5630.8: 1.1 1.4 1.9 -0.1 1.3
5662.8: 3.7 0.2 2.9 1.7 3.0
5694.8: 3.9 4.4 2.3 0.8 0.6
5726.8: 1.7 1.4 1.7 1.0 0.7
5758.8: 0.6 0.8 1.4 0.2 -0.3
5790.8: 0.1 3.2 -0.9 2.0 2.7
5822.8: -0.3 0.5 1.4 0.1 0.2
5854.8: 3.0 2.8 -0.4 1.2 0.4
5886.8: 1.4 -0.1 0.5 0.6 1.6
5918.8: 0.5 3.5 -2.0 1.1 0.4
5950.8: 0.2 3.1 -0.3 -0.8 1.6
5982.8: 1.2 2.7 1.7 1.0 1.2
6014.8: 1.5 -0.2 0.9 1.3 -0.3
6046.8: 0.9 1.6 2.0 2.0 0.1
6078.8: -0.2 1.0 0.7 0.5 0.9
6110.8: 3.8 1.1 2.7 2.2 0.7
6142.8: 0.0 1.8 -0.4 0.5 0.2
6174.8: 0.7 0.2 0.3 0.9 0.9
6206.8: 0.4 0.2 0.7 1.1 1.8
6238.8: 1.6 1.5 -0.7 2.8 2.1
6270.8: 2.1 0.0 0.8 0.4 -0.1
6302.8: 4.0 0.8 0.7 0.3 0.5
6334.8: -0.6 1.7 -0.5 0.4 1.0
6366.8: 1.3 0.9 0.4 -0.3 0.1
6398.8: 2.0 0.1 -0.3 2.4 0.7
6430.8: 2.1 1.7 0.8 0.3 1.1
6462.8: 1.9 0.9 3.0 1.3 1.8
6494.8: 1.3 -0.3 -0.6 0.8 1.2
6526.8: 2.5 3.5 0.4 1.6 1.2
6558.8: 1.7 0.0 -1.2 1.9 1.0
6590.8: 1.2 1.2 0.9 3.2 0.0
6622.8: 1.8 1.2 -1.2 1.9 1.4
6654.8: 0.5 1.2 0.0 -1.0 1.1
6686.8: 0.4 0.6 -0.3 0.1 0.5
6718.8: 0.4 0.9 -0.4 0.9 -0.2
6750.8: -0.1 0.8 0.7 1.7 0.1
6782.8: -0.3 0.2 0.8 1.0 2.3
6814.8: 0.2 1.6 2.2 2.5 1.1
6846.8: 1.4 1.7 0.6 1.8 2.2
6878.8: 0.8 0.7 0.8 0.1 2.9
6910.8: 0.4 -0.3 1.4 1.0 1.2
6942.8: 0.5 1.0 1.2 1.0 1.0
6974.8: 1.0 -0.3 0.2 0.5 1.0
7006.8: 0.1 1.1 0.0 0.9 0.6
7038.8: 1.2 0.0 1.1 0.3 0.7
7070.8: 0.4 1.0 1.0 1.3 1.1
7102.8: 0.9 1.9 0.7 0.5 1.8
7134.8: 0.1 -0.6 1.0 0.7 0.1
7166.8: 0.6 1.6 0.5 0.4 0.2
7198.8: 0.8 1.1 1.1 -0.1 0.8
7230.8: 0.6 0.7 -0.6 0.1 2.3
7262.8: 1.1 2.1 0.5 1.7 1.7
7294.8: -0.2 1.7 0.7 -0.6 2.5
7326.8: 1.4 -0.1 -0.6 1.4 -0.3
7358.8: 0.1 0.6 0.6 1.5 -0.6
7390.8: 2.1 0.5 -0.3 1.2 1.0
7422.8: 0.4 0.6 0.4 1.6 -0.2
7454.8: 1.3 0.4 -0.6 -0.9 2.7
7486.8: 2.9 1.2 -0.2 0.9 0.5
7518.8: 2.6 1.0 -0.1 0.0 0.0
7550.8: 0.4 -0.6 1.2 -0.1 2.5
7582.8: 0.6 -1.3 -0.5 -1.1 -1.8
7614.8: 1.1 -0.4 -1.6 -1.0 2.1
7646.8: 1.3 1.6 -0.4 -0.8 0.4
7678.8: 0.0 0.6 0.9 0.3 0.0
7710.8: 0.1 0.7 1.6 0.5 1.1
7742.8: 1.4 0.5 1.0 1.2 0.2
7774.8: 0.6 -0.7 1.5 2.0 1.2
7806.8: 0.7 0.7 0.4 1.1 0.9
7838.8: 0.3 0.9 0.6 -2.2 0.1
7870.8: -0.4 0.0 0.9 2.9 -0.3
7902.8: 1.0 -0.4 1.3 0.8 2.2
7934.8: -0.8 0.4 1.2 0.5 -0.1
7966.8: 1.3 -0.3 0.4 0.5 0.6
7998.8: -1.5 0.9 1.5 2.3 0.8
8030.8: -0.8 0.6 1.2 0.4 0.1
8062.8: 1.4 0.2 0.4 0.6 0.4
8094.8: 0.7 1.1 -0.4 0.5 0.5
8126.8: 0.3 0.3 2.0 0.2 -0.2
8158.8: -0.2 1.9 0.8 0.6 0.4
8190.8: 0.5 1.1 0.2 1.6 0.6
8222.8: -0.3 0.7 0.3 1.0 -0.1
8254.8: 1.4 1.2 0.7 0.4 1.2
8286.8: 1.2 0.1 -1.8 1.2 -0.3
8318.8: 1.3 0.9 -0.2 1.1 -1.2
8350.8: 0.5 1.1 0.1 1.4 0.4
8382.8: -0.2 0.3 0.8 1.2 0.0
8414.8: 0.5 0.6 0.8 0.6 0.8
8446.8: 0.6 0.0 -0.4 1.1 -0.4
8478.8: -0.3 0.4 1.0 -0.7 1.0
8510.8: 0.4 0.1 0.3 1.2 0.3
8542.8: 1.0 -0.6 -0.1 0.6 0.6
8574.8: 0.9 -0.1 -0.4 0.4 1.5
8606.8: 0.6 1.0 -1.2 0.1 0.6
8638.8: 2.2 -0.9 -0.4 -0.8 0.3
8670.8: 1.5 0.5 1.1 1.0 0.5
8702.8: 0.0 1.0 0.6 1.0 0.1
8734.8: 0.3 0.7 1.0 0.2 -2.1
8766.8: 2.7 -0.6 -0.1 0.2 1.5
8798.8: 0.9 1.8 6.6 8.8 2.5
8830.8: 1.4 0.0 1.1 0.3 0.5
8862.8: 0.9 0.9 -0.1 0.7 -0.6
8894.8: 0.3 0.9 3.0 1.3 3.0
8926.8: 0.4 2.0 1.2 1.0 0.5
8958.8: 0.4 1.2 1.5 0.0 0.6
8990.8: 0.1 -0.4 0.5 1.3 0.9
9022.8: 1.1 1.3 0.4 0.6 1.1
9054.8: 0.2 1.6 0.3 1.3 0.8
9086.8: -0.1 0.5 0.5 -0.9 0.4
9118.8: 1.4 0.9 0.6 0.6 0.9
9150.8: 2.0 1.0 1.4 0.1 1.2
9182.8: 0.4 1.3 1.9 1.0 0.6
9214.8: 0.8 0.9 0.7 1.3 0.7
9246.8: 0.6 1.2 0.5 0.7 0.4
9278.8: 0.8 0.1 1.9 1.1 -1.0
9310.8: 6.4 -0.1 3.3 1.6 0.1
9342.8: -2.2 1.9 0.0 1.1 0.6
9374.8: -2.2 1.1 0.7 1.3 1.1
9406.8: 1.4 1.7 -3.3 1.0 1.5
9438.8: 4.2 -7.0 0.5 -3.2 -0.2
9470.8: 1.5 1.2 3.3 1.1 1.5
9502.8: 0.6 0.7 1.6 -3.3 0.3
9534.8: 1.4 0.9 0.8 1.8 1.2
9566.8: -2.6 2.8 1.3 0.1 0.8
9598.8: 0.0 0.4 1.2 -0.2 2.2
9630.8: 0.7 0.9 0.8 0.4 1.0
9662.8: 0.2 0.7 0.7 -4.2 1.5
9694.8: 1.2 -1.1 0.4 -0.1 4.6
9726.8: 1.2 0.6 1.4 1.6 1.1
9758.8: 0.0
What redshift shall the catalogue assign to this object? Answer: 1.36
